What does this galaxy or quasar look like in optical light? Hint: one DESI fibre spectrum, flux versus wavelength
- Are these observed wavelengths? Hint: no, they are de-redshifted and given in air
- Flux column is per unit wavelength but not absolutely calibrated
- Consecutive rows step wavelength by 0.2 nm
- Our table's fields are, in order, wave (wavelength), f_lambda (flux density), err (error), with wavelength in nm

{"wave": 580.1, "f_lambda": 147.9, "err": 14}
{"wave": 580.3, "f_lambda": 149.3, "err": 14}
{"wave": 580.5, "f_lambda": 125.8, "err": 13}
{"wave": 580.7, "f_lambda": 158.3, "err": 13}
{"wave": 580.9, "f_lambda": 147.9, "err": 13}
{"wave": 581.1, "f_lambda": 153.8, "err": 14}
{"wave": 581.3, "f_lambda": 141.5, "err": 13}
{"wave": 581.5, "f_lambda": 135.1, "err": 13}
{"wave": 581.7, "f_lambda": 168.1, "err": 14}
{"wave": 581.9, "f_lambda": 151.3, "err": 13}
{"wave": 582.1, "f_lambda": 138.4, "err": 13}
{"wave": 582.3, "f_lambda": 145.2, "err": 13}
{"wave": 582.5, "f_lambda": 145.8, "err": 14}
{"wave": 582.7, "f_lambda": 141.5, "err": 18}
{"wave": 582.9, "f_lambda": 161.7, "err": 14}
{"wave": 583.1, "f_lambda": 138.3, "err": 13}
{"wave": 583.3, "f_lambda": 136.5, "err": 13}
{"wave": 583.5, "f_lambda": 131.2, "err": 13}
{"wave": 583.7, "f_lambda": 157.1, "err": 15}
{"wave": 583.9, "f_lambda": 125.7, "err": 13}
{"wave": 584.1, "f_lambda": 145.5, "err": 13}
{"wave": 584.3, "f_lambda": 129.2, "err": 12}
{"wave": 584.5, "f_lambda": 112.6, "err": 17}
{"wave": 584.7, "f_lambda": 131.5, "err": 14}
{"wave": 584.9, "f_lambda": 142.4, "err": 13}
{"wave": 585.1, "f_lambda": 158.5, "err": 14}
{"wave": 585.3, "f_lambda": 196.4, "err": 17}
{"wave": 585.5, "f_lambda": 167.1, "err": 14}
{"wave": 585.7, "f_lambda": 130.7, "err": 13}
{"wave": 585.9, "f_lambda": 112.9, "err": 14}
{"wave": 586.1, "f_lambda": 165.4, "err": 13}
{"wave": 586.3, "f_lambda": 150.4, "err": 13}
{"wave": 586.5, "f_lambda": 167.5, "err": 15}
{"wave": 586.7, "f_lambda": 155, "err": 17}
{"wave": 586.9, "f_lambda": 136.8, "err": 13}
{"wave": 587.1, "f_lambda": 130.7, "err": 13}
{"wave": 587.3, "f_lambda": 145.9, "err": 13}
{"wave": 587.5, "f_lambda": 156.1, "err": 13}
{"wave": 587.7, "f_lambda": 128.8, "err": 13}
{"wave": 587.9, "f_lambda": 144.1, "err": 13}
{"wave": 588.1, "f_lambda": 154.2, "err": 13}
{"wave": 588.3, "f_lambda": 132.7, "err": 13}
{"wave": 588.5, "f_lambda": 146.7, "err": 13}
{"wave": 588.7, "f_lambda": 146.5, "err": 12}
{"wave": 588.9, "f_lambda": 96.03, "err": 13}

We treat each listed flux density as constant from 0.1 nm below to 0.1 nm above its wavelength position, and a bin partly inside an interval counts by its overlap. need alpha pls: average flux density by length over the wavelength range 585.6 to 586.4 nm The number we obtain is 140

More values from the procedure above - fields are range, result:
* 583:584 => 138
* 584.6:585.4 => 157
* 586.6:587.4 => 142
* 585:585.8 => 163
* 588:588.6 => 145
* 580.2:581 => 145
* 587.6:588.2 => 142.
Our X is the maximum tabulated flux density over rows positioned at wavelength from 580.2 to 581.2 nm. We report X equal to 158.3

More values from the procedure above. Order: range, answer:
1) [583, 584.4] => 157.1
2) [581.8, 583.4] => 161.7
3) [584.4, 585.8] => 196.4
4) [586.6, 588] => 156.1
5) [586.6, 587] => 155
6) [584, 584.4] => 145.5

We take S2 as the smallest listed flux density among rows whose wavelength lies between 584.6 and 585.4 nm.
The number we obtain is 131.5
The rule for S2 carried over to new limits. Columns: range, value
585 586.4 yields 112.9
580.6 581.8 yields 135.1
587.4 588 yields 128.8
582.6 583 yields 141.5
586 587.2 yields 130.7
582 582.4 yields 138.4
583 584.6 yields 112.6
